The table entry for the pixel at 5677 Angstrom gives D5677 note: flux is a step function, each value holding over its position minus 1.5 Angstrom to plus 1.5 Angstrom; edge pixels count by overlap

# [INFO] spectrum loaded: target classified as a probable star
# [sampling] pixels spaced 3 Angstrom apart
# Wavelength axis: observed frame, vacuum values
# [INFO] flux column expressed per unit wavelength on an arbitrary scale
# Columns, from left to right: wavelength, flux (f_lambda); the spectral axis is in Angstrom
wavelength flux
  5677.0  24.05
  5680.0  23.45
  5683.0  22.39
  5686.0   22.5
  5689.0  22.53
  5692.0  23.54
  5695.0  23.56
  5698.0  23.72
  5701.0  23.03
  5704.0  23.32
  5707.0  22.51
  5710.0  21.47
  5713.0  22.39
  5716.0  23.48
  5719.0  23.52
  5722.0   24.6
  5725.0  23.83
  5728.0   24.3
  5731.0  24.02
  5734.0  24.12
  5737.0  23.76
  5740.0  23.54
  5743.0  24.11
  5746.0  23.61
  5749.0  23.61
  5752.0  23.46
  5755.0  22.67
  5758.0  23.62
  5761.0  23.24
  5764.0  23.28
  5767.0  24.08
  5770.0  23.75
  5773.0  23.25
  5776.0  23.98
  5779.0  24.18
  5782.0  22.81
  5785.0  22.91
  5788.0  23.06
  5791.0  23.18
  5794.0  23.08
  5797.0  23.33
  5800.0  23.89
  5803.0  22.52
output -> 24.05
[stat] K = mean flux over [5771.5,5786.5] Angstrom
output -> 23.4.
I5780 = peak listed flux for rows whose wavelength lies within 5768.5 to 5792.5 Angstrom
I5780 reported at 24.18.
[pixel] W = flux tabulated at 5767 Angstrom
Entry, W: 24.08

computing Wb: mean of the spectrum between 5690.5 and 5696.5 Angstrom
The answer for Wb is 23.6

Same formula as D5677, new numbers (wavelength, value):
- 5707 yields 22.51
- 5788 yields 23.06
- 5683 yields 22.39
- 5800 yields 23.89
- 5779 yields 24.18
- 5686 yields 22.5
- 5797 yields 23.33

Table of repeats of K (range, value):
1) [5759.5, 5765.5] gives 23.3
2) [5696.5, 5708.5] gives 23.1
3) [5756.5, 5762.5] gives 23.4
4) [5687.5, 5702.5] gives 23.3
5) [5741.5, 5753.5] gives 23.7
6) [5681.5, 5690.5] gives 22.5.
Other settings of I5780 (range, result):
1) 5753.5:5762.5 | 23.62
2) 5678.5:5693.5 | 23.54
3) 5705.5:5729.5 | 24.6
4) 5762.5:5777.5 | 24.08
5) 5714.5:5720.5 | 23.52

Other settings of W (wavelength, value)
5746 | 23.61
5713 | 22.39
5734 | 24.12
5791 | 23.18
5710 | 21.47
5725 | 23.83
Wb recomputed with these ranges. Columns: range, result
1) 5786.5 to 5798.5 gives 23.2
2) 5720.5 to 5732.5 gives 24.2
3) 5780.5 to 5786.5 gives 22.9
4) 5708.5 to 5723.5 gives 23.1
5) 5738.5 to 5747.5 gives 23.8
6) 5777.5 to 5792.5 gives 23.2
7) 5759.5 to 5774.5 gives 23.5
